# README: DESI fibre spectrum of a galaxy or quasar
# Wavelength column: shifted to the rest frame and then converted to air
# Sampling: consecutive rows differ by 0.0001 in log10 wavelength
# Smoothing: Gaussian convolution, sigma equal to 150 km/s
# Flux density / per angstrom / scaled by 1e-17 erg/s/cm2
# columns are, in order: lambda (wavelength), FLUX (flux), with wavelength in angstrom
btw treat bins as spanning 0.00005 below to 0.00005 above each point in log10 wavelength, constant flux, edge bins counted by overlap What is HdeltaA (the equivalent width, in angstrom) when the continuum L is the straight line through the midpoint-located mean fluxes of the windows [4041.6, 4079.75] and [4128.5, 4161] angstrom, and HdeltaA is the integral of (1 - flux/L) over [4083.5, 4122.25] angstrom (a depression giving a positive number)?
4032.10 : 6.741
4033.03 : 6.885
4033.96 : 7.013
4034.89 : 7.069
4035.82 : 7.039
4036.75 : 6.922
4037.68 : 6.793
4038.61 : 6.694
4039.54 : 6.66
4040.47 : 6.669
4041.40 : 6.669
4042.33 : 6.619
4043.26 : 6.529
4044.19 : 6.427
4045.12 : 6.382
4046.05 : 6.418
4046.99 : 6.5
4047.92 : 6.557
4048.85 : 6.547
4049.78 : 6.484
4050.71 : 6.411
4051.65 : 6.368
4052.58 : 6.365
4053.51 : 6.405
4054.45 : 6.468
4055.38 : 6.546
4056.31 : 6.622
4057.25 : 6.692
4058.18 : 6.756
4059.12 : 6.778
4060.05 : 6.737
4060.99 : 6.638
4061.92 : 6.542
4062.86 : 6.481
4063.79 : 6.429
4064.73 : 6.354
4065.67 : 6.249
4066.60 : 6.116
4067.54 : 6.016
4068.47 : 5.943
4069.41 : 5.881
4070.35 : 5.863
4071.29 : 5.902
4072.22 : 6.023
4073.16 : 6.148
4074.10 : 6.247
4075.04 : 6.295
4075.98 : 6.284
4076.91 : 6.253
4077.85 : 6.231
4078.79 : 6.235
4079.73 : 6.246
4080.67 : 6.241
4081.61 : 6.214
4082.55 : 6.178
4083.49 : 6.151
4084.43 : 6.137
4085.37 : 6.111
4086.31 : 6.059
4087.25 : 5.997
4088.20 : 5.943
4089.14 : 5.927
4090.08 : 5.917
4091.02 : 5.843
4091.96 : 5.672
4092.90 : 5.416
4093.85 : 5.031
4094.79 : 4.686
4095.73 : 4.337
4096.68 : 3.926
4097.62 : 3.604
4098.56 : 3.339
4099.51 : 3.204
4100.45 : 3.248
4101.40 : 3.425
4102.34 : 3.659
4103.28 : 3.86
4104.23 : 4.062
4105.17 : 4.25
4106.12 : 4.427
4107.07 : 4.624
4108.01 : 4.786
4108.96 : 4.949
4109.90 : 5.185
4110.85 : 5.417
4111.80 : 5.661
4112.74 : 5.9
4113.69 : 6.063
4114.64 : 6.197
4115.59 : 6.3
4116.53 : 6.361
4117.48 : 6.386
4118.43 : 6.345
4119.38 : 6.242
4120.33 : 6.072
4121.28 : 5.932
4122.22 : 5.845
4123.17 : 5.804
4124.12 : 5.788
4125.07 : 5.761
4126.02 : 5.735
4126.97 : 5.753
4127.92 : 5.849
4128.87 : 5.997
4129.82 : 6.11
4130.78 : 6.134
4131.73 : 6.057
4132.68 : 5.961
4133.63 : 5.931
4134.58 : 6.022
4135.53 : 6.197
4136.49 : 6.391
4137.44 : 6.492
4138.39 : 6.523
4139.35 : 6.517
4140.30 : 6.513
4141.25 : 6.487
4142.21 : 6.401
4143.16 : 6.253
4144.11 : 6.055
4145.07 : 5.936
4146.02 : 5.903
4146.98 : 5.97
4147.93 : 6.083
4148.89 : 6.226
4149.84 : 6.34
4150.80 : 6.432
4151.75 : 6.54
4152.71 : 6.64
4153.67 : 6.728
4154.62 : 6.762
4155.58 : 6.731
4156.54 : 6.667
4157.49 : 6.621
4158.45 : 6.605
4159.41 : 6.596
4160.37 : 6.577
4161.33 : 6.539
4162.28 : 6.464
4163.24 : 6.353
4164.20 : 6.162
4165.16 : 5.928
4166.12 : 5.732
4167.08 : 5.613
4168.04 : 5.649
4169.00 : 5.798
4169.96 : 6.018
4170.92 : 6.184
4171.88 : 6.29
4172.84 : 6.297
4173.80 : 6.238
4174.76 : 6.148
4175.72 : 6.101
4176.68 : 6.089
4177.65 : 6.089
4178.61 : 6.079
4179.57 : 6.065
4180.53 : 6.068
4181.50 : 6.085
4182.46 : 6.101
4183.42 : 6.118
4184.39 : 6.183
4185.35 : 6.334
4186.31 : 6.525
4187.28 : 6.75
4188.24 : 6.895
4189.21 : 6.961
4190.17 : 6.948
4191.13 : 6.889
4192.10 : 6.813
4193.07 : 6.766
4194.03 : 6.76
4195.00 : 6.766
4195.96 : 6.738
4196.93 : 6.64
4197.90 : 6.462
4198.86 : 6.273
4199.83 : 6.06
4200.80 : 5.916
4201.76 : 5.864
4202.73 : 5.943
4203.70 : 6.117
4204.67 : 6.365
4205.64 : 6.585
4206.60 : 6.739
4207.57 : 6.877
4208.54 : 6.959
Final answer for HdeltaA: 7.1 angstrom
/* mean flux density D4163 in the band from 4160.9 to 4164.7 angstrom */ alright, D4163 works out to 6.38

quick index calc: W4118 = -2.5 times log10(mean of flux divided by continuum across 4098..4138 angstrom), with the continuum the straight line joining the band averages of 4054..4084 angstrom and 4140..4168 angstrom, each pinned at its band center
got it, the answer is 0.17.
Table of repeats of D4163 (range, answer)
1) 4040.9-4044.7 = 6.57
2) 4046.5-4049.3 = 6.52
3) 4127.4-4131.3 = 6.01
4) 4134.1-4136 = 6.12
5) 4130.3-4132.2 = 6.09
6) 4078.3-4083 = 6.22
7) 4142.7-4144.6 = 6.15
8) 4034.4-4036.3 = 7.04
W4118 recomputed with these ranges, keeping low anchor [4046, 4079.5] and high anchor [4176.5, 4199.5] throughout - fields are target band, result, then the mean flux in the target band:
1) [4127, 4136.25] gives 0.070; 6.02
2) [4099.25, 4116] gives 0.324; 4.75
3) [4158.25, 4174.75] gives 0.049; 6.17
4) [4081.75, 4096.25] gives 0.122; 5.7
